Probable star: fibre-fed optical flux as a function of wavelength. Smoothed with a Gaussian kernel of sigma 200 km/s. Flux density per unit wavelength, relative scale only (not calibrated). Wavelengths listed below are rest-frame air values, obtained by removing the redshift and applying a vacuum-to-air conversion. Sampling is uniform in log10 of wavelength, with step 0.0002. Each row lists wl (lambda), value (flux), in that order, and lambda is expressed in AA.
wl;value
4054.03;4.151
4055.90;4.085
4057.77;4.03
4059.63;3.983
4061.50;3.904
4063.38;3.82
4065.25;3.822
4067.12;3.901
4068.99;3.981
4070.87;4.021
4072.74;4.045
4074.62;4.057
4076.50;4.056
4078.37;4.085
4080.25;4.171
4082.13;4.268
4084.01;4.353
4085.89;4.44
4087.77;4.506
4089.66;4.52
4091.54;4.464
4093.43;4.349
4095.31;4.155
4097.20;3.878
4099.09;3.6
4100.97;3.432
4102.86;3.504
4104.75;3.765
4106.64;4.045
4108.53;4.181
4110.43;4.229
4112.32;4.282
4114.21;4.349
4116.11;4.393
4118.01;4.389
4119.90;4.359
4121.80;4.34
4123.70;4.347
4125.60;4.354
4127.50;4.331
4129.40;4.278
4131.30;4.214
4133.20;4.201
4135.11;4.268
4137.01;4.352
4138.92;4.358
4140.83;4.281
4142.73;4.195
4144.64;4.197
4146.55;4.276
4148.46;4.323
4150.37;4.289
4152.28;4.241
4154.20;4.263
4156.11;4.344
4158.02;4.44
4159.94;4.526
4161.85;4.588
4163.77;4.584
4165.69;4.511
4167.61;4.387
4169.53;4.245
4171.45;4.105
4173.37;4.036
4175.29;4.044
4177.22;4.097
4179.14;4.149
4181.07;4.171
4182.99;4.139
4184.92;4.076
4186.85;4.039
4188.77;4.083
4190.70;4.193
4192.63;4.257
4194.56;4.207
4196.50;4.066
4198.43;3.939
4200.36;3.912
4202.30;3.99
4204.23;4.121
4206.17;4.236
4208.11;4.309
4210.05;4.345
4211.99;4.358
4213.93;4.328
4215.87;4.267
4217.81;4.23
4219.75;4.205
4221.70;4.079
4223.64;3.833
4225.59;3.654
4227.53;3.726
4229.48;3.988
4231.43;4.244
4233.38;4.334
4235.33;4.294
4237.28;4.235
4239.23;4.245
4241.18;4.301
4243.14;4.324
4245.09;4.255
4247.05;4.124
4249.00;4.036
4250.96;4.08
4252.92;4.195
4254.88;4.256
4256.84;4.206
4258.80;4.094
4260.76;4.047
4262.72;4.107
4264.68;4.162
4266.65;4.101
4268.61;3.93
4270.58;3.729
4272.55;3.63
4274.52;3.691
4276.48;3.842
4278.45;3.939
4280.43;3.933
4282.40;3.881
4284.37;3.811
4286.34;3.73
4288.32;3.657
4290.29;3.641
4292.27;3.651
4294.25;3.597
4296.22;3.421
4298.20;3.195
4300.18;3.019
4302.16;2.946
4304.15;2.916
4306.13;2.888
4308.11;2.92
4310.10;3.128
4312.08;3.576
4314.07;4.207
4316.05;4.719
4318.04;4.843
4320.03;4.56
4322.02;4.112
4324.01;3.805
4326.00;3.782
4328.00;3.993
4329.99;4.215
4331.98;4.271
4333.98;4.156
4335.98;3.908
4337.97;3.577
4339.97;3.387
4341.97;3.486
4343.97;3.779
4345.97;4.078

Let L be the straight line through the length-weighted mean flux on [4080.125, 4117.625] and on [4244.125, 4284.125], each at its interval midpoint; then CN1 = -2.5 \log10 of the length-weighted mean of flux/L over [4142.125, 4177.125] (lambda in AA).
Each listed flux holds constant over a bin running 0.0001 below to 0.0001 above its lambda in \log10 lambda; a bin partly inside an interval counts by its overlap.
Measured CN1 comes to -0.05 mag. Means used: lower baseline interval 4.15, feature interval 4.31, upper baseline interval 4.01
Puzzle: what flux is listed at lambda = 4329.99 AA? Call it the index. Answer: 4.215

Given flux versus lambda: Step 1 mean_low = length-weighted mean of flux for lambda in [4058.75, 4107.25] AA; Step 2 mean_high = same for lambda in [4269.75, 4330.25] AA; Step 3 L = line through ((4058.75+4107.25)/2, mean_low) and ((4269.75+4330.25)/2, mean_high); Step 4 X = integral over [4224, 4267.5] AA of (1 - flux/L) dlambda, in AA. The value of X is -4.0 AA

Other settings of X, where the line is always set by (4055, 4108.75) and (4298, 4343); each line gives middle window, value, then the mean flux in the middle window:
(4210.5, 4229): -1.03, 4.08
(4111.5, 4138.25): -2.20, 4.32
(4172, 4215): -2.66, 4.14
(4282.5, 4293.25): 0.18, 3.71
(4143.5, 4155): -0.89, 4.26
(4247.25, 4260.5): -1.10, 4.14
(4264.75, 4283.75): -0.37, 3.87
